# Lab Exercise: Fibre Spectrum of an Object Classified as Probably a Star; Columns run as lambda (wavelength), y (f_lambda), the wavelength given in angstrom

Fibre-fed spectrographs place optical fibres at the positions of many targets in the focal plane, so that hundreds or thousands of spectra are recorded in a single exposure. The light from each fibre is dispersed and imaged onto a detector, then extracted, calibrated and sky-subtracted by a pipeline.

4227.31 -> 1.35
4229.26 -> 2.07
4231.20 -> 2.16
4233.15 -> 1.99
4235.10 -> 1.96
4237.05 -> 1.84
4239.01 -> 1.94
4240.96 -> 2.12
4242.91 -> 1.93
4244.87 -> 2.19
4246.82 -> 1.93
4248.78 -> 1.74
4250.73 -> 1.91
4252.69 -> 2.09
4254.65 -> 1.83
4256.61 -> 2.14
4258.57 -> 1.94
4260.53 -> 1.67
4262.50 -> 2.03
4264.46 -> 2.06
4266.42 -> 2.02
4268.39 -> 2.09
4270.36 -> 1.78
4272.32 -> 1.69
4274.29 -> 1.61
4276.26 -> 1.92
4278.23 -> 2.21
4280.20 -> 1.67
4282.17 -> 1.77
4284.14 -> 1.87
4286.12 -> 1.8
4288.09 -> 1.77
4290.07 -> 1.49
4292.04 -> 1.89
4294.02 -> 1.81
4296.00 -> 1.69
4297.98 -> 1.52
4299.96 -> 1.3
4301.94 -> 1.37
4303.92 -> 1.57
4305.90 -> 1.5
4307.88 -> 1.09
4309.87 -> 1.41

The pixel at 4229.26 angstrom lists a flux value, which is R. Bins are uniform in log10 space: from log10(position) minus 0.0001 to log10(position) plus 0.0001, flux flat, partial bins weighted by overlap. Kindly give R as 2.07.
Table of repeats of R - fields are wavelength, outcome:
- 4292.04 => 1.89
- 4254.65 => 1.83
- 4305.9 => 1.5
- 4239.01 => 1.94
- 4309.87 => 1.41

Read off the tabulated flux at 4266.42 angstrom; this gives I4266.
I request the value 2.02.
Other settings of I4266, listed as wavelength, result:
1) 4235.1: 1.96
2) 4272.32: 1.69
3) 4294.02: 1.81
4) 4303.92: 1.57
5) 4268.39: 2.09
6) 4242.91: 1.93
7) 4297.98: 1.52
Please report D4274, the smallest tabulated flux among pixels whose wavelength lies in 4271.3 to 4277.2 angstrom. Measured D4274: 1.61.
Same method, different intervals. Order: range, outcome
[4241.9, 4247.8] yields 1.93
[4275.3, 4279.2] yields 1.92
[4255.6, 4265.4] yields 1.67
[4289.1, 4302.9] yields 1.3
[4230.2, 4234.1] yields 1.99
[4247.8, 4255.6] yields 1.74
